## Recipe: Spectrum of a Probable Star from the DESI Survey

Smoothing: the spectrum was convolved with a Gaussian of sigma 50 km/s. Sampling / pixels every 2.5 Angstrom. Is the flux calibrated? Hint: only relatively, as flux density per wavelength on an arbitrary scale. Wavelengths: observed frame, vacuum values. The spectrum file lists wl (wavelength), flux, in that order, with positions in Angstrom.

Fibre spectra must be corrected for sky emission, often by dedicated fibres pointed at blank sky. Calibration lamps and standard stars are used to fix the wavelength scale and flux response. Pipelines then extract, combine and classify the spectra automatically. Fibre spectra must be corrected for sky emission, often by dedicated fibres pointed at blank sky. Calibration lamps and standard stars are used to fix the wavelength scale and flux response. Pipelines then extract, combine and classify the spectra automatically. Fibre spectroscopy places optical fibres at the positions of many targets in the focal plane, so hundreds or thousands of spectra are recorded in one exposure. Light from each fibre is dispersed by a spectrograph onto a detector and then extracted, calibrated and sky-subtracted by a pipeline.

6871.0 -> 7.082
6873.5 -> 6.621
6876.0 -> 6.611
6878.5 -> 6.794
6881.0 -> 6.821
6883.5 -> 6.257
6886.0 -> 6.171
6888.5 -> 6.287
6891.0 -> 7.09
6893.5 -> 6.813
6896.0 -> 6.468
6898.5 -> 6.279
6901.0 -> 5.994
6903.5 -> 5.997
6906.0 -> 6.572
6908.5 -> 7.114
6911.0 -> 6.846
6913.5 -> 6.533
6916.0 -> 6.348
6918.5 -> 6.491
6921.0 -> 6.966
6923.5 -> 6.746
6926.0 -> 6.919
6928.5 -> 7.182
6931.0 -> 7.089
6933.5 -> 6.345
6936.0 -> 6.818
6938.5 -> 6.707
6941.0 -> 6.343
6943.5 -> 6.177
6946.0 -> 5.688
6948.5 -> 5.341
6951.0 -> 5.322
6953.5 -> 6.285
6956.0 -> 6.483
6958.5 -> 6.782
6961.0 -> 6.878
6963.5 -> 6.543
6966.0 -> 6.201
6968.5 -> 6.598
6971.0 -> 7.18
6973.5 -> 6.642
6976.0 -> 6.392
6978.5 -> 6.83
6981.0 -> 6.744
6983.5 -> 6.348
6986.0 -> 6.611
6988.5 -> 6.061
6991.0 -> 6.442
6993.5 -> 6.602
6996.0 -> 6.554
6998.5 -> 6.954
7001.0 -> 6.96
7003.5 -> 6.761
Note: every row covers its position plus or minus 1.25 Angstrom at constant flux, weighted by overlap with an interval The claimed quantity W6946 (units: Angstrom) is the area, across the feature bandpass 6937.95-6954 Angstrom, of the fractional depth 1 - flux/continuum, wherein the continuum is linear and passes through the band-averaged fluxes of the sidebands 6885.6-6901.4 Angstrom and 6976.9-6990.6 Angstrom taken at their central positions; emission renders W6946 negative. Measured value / 1.4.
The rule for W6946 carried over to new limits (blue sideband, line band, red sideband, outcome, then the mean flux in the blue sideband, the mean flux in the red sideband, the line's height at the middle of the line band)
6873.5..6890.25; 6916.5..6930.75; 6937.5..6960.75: -1.3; 6.52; 6.15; 6.29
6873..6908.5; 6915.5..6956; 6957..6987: 0.9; 6.5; 6.64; 6.58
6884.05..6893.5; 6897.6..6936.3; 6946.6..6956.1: -2.8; 6.54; 5.77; 6.19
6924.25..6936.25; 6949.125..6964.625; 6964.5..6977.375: 0.8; 6.87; 6.6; 6.7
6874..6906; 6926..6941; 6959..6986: -0.5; 6.47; 6.64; 6.56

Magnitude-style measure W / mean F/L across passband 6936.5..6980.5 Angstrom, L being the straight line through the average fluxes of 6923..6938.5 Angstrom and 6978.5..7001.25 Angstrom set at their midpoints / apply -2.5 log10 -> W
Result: 0.05 mag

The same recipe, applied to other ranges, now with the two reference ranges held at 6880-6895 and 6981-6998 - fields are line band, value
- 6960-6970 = -0.010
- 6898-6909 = 0.034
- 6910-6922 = -0.014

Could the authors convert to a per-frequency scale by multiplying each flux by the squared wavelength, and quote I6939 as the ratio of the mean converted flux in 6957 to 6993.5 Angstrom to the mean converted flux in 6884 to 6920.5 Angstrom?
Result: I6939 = 1.03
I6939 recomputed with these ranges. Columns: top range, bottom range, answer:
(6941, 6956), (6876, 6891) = 0.92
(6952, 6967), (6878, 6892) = 1.02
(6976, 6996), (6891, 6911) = 1.02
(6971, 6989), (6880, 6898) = 1.03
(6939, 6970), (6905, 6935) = 0.93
